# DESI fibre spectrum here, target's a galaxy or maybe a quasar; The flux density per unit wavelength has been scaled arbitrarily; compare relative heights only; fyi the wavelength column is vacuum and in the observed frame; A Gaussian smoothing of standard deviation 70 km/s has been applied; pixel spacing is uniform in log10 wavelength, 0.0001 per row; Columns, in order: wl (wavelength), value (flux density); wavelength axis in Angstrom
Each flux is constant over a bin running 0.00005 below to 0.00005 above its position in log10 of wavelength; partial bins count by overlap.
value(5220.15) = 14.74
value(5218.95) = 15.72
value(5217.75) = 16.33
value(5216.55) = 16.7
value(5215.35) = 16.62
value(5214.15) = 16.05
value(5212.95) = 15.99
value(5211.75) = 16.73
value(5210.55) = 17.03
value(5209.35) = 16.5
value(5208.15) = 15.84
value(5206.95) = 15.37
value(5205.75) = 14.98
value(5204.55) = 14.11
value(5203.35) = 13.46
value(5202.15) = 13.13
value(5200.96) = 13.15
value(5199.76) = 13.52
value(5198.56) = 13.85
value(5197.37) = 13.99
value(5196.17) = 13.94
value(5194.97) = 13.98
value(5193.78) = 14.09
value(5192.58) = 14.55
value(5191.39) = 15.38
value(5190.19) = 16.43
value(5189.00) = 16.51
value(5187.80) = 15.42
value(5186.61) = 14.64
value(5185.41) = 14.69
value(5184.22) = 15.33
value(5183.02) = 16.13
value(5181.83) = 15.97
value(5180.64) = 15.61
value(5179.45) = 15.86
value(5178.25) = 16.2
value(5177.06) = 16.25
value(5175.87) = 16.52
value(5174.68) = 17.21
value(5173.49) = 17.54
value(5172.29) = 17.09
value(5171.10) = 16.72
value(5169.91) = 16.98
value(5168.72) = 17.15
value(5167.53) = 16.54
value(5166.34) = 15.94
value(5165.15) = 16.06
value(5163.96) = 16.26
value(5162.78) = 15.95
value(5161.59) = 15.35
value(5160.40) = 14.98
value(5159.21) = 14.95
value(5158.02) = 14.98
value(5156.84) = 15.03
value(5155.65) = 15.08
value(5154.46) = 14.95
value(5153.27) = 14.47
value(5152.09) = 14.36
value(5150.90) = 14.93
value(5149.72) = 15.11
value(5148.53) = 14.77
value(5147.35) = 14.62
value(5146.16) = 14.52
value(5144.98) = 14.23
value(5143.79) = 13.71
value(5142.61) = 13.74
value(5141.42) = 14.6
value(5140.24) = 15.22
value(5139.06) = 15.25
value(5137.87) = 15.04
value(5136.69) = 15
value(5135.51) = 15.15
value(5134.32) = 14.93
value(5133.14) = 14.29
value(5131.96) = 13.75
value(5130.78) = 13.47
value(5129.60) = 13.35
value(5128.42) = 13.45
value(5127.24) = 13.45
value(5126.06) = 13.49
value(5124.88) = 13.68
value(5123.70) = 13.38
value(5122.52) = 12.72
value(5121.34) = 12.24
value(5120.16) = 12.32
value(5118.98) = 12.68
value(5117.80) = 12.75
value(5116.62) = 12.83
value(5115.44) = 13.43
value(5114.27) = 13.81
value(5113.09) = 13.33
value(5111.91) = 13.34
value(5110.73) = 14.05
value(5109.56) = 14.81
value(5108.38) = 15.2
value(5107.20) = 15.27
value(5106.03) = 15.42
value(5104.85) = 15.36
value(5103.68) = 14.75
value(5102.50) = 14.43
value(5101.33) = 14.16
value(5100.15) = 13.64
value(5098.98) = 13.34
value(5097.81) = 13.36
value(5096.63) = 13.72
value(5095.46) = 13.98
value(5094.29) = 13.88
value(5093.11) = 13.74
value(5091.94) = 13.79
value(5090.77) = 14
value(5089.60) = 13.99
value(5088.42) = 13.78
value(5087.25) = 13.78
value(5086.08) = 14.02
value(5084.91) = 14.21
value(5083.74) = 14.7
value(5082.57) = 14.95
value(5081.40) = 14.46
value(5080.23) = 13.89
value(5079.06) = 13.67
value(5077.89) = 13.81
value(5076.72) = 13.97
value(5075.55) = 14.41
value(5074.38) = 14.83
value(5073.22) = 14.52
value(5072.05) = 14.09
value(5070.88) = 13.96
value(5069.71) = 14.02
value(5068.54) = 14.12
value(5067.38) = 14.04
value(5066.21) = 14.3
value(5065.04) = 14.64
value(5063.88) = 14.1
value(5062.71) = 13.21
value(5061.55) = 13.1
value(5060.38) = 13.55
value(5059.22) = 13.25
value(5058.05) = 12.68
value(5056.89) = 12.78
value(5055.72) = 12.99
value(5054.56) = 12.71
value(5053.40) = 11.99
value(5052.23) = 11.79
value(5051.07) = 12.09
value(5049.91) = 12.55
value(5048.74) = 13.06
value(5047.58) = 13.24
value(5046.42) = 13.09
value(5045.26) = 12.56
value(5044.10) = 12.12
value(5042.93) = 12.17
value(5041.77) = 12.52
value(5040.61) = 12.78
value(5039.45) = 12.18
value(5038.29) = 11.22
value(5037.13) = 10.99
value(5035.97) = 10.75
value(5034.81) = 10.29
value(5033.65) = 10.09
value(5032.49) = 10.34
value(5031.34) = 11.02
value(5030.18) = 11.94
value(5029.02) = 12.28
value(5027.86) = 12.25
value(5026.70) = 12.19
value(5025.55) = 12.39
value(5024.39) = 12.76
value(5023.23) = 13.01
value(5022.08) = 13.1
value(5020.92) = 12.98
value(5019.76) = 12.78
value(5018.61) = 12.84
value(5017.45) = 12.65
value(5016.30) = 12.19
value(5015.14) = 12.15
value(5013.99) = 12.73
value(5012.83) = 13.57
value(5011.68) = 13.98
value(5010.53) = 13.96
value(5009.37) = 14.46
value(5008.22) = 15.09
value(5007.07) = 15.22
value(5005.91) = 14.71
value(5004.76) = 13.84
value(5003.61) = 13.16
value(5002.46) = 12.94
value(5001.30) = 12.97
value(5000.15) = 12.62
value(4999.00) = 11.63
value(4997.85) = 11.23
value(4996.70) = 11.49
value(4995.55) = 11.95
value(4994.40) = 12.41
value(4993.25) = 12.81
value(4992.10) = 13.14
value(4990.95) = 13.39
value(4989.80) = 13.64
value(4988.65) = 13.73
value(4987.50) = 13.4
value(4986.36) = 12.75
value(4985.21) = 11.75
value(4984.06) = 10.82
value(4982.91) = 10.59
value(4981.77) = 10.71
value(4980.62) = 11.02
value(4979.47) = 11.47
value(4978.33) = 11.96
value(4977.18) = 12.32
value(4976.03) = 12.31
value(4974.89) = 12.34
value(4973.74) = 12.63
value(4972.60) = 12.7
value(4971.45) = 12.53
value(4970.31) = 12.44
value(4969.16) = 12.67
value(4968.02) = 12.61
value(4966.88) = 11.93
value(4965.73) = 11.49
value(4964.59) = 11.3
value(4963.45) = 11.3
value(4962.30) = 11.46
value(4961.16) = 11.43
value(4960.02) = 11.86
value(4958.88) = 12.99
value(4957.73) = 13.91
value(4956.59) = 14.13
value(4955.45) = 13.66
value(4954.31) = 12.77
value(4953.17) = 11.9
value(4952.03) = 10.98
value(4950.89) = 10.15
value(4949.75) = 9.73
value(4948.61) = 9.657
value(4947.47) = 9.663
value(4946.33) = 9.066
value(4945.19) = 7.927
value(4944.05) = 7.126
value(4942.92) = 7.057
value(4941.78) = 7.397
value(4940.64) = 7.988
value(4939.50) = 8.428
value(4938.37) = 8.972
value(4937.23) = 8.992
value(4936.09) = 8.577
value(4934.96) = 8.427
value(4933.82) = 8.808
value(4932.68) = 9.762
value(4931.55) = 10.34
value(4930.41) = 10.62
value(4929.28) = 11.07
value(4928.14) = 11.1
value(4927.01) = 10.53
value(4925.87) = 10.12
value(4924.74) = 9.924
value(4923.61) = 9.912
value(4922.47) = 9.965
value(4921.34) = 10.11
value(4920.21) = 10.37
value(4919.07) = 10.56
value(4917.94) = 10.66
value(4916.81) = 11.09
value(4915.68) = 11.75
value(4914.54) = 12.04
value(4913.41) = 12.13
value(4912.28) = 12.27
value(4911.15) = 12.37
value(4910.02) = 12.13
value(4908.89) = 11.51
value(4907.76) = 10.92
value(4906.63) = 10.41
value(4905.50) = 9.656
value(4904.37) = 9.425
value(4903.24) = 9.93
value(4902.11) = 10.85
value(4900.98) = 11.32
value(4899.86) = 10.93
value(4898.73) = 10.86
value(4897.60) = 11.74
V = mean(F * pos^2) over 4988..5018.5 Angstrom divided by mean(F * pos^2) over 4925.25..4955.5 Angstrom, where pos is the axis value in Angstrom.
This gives 1.4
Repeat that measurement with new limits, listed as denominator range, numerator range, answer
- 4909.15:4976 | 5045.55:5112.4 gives 1.35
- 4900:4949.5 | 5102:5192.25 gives 1.62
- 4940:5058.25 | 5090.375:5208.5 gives 1.29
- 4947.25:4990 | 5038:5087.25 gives 1.16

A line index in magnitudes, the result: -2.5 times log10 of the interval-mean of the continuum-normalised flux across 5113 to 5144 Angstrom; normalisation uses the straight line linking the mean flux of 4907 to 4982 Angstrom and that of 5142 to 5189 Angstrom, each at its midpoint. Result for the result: 0.08 mag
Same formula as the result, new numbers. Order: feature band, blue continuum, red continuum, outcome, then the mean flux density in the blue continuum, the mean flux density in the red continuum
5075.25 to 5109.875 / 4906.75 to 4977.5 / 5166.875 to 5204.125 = -0.04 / 10.8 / 15.4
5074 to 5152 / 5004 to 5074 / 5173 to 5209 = -0.01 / 12.9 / 15.1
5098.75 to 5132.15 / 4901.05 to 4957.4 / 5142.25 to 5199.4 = 0.04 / 10.3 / 15.4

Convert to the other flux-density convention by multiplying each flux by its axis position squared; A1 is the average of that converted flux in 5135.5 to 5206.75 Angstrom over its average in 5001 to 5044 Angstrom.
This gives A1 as 1.28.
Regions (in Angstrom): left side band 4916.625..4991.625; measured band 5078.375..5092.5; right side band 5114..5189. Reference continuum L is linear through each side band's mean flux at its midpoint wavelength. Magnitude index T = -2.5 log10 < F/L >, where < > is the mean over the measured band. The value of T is -0.04 mag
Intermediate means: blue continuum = 11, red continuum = 14.9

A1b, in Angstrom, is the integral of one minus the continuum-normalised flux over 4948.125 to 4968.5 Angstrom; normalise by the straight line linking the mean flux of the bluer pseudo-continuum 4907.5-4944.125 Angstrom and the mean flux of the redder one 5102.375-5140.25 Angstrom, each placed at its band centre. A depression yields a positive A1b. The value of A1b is -2.1 Angstrom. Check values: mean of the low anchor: 10.1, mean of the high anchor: 14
